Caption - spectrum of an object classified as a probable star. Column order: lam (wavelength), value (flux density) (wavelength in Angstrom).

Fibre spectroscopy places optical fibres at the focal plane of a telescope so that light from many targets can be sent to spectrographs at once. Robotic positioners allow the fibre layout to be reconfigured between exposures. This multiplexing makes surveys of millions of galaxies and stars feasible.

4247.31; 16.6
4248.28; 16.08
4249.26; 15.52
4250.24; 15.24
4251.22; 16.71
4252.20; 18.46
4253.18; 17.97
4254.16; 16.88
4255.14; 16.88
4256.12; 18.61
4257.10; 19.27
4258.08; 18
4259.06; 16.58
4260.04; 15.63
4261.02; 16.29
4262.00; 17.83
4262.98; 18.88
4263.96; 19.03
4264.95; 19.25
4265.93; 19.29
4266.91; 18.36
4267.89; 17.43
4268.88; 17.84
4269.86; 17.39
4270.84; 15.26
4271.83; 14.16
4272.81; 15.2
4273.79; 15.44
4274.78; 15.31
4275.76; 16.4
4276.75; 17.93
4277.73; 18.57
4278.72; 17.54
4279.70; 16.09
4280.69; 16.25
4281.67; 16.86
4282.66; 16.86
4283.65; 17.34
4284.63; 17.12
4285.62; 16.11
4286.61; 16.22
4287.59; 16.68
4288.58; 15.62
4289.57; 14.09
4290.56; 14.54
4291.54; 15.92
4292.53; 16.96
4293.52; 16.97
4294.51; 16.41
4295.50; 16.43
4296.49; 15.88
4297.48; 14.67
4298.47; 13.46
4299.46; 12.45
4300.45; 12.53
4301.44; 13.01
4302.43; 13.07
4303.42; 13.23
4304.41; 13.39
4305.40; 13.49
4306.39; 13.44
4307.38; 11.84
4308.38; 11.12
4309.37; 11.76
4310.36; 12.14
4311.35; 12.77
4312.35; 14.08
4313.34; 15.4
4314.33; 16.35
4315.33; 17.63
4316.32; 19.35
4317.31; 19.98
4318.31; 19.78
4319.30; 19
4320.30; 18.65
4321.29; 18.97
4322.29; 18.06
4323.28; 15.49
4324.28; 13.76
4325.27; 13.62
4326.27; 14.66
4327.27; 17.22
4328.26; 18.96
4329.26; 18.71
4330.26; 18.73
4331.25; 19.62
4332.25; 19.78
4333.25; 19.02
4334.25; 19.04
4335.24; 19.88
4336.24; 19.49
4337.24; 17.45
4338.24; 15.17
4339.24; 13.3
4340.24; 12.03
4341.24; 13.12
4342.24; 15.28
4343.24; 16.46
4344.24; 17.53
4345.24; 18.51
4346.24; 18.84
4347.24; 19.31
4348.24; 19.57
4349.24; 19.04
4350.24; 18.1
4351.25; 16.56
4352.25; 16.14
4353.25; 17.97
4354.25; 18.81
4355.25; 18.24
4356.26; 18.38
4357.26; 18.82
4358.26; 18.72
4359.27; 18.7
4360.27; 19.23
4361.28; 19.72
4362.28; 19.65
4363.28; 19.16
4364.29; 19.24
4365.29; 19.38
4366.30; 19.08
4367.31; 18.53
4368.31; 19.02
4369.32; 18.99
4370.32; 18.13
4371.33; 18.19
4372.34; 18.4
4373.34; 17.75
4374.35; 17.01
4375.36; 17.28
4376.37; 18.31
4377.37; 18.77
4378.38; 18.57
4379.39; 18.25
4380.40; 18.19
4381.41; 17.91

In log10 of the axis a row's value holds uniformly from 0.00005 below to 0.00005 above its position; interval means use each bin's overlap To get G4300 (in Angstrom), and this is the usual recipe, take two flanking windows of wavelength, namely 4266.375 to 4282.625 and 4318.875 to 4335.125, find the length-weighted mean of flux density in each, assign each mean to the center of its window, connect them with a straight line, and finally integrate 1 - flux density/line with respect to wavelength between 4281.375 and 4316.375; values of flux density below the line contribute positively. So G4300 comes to 4.8 Angstrom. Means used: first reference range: 16.6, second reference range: 17.8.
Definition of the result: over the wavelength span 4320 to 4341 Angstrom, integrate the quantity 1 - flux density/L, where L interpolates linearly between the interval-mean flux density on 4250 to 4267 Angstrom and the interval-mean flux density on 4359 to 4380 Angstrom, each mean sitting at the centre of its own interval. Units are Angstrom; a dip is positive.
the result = 1.34 Angstrom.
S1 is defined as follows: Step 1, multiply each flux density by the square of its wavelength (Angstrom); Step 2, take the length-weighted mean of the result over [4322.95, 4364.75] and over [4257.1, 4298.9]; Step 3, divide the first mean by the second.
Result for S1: 1.1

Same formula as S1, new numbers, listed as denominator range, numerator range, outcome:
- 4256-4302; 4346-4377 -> 1.17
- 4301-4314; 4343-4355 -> 1.42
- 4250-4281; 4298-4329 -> 0.90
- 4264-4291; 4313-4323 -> 1.12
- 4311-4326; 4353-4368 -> 1.14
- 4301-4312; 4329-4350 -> 1.41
